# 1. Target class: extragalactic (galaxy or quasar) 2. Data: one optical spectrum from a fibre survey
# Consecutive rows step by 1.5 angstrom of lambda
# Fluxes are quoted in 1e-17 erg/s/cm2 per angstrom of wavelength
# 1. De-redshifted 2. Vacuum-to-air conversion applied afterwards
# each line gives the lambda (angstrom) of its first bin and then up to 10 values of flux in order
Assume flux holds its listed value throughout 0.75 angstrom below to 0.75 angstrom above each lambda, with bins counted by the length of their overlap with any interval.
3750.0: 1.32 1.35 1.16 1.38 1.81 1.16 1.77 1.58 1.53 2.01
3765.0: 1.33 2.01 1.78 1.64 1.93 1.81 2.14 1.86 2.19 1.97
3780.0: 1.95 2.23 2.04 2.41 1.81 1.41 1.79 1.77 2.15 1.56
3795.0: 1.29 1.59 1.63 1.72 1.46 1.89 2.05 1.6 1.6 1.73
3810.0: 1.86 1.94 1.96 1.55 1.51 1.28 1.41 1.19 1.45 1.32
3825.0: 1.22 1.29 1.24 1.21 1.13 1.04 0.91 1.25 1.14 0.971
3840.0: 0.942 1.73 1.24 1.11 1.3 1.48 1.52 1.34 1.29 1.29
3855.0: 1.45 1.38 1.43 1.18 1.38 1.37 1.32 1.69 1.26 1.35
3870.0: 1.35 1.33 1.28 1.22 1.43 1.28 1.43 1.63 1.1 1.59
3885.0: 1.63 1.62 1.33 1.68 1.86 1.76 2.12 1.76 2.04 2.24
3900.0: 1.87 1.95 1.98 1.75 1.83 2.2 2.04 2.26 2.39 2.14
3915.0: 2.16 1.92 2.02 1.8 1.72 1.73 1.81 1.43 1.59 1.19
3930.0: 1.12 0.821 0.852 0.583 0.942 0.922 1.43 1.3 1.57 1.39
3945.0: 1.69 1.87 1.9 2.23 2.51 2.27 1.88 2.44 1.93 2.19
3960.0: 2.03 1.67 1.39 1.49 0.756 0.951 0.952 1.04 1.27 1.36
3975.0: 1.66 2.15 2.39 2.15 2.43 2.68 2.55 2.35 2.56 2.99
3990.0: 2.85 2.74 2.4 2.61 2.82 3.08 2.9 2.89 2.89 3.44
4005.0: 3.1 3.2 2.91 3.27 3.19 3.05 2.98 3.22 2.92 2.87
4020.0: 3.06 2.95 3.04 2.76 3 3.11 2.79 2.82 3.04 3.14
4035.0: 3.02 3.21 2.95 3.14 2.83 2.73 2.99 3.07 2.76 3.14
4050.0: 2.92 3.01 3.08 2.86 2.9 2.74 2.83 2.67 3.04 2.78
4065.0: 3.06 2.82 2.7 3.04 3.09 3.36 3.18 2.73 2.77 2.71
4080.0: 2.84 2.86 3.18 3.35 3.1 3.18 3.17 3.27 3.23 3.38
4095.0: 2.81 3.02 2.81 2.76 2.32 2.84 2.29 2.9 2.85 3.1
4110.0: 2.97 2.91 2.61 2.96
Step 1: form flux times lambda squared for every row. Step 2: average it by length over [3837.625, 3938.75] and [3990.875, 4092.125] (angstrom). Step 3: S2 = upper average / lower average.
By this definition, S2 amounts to 2.10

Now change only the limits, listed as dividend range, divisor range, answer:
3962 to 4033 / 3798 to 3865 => 1.97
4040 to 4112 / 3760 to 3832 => 2.01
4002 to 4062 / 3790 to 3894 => 2.28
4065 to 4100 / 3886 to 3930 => 1.77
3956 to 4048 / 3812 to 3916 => 1.82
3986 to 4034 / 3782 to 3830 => 2.01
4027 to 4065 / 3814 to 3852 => 2.58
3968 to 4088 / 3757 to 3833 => 1.89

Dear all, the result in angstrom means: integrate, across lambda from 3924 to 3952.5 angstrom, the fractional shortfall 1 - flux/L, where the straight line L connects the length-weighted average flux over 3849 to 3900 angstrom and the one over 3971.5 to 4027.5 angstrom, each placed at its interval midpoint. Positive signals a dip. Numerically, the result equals 9.4 angstrom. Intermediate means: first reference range 1.5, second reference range 2.73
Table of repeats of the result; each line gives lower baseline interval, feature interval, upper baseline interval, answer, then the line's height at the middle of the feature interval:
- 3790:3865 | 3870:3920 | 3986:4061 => 5.0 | 1.95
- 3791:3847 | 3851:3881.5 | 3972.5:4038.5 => 7.2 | 1.79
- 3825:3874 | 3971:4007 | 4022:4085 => -1.6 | 2.43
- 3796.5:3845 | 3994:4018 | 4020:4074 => -3.1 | 2.68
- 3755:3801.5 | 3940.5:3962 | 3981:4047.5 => 5.5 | 2.62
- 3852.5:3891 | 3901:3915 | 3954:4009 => -3.1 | 1.69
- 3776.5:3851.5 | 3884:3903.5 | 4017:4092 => 1.9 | 2.02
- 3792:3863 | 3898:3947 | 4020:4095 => 9.5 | 2.07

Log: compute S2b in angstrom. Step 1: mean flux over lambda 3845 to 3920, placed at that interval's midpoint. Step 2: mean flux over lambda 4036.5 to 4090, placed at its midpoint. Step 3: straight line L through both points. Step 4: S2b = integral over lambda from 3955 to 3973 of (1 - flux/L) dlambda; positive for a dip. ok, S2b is 5.9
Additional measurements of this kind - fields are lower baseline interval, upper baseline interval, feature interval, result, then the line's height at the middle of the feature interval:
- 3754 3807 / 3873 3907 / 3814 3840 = 7.6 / 1.74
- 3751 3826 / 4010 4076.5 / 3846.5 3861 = 4.7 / 2.02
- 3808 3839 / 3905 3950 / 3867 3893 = 0.9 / 1.51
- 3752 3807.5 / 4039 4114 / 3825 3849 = 9.4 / 1.98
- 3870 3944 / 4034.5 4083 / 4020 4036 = -1.8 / 2.67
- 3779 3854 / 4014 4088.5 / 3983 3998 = -0.6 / 2.59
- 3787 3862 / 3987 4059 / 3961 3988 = 8.6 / 2.59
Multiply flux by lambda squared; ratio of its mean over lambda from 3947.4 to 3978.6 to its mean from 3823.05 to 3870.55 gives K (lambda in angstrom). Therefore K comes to 1.43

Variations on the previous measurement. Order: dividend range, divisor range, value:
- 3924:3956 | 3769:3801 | 0.89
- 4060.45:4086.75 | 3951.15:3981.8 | 1.80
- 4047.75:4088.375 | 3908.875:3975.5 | 1.96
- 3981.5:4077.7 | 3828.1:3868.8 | 2.50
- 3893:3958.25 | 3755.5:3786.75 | 1.03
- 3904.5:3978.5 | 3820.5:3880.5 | 1.33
